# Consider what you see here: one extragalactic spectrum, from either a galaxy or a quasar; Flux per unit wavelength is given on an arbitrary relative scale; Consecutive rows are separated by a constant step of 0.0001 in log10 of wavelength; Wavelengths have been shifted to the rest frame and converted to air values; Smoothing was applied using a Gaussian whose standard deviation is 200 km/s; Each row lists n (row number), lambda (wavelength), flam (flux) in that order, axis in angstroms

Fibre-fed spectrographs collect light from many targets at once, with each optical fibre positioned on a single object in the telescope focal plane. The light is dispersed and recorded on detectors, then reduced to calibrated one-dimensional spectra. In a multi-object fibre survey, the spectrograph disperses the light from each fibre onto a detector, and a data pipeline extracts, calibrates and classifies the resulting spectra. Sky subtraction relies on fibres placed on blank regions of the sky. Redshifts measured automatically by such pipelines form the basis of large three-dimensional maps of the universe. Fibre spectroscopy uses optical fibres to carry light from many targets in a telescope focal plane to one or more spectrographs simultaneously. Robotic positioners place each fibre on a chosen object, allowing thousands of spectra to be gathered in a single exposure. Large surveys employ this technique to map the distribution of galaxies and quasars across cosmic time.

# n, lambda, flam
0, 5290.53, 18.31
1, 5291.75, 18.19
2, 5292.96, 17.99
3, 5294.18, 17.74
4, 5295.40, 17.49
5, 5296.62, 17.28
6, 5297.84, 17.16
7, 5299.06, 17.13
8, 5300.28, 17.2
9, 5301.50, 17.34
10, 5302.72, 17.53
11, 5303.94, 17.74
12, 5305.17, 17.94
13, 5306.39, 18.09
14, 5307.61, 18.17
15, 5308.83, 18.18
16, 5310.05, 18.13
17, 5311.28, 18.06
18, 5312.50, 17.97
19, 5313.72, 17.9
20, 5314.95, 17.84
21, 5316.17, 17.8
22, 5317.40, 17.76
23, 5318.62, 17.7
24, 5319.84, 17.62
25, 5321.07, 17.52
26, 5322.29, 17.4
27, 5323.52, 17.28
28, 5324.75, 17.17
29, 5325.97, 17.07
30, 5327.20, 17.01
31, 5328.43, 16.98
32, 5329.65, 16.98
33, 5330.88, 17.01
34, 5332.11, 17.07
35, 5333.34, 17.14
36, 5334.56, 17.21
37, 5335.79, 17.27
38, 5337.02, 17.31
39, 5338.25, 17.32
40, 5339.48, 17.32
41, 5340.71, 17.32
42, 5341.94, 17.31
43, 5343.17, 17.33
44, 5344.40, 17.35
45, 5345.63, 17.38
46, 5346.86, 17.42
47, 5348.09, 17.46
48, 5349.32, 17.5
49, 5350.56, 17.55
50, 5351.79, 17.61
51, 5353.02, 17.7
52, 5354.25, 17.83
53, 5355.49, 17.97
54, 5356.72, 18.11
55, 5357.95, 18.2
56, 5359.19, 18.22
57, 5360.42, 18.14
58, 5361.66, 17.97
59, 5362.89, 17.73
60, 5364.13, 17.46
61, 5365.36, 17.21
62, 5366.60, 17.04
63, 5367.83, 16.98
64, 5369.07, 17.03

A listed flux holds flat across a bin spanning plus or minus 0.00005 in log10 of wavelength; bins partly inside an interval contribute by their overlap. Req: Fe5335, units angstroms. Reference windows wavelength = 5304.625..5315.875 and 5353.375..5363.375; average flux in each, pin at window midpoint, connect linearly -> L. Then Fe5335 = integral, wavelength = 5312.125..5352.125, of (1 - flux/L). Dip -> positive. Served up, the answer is 1.4 angstroms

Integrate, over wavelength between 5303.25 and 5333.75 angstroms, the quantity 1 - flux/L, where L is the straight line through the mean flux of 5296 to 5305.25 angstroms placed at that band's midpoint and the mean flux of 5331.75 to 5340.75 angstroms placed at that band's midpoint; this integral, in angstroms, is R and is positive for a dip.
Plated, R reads -0.5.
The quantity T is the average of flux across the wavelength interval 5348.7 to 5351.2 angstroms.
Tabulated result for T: 17.5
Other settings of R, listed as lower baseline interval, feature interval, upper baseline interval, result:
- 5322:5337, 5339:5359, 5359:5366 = -0.1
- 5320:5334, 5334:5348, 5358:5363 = 0.2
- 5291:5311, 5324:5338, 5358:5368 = 0.4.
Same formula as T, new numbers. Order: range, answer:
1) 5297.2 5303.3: 17.3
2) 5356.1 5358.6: 18.2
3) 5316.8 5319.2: 17.8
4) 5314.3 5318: 17.8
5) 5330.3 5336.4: 17.1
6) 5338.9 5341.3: 17.3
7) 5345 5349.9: 17.5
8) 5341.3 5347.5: 17.4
